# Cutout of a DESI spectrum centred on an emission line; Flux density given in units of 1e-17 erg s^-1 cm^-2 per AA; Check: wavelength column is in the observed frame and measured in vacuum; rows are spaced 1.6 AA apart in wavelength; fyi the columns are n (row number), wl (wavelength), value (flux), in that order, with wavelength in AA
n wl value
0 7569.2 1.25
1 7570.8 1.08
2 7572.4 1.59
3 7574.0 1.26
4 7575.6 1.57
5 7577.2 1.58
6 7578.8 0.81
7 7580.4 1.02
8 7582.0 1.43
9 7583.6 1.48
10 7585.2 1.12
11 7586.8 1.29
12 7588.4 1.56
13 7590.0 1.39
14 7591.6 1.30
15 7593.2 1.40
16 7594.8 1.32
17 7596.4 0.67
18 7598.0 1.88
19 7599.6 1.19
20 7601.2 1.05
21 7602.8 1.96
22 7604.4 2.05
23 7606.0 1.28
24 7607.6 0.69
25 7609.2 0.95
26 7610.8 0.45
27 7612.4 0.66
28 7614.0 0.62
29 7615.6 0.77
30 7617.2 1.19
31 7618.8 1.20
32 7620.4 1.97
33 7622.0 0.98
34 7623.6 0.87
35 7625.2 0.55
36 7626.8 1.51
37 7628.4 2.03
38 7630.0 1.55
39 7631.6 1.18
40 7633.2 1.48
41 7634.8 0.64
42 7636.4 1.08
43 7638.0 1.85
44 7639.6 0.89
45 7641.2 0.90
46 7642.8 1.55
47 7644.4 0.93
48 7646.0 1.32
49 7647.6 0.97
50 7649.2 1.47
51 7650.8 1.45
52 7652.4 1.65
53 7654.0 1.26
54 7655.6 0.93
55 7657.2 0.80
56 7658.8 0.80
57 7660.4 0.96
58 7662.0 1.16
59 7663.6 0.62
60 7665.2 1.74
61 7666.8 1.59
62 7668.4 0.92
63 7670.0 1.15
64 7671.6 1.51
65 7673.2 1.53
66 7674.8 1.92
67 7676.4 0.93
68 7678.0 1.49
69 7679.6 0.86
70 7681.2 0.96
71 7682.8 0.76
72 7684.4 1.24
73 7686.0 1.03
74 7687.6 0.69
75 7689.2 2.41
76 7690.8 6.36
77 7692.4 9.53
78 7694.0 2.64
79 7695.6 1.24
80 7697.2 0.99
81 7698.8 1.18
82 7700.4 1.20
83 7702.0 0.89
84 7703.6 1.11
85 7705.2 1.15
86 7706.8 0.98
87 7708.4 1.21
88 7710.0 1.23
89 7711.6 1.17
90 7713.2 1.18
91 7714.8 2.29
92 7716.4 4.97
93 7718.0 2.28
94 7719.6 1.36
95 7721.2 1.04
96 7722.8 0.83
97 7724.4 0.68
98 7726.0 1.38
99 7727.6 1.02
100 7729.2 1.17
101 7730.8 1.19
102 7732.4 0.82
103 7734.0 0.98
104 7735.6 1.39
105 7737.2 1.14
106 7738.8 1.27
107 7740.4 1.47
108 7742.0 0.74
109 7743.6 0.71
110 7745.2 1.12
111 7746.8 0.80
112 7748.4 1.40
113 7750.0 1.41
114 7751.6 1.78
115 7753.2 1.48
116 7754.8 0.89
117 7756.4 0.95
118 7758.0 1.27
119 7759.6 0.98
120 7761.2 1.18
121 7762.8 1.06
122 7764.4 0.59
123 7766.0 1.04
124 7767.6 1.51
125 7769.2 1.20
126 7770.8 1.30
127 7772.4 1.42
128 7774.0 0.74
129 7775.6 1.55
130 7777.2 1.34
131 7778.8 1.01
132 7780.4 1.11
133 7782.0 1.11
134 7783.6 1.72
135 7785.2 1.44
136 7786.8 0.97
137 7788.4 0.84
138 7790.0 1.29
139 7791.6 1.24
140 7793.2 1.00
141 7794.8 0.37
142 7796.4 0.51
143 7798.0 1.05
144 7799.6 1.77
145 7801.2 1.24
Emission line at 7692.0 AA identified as H-alpha 6563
